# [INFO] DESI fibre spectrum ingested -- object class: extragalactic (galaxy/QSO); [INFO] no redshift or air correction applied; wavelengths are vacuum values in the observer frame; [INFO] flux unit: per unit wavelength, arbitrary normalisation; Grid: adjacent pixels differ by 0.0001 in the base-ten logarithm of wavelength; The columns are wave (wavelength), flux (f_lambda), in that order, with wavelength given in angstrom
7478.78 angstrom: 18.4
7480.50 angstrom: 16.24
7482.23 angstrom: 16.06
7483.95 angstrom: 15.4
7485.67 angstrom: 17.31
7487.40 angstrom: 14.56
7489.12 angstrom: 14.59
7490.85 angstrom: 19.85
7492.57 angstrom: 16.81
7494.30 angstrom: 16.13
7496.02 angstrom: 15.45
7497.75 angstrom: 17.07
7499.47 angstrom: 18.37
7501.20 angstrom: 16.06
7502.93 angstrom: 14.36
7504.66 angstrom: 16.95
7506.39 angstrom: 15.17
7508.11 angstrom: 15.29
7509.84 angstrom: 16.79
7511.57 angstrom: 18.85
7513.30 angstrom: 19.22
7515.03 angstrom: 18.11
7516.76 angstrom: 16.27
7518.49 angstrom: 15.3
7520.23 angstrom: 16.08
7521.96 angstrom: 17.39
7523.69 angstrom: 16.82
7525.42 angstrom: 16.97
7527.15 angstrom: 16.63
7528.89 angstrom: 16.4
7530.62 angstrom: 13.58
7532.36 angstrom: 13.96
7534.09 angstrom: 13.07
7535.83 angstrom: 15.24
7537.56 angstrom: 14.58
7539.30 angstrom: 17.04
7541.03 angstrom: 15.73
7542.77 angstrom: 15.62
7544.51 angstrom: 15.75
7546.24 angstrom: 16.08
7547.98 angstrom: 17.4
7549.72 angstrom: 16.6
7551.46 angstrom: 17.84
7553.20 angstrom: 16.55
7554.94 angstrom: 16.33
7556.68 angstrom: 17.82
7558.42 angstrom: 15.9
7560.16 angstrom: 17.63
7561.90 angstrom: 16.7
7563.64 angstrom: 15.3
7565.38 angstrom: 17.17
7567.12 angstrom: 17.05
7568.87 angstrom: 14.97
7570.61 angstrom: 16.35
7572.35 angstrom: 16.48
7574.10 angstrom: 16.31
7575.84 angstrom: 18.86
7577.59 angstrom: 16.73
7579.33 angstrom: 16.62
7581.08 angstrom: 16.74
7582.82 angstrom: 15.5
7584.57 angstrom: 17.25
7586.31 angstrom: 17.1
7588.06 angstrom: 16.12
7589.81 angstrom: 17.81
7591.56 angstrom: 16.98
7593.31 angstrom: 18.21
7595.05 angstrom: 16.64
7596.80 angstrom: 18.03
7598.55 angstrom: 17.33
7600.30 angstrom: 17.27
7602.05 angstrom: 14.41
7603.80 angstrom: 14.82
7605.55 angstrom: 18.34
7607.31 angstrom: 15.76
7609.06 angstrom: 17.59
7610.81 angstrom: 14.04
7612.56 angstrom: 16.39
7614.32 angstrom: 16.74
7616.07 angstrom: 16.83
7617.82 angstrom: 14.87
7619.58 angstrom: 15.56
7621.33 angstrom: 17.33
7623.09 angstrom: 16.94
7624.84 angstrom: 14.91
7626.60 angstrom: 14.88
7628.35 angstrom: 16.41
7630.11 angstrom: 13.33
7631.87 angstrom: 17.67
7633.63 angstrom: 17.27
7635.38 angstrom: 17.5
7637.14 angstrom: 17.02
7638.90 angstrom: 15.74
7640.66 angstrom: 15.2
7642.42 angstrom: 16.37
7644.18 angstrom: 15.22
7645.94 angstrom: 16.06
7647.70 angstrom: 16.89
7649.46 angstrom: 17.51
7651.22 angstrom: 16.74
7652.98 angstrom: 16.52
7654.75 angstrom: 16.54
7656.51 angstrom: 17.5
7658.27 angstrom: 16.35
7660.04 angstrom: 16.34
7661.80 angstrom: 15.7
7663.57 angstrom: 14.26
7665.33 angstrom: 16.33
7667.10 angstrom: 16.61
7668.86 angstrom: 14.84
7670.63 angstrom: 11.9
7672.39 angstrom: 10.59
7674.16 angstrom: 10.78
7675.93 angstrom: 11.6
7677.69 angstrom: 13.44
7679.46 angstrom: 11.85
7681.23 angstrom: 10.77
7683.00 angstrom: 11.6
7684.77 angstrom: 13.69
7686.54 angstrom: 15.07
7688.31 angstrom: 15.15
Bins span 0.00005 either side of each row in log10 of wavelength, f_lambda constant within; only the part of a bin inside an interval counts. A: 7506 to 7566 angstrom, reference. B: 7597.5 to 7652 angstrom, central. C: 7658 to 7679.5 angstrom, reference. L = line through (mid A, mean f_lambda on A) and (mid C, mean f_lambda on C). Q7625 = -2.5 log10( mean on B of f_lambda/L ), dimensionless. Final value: -0.11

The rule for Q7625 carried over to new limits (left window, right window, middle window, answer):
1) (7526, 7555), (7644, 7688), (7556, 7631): -0.08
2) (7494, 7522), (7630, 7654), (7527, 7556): 0.05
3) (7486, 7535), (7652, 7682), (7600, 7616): -0.08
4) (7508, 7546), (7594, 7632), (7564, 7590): -0.03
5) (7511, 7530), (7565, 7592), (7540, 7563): 0.02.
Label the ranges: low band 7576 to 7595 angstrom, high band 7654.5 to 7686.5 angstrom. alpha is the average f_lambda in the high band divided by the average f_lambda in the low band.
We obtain 0.82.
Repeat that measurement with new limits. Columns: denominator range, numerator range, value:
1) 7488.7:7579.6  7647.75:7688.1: 0.88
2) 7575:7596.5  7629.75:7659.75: 0.97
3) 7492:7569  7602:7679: 0.96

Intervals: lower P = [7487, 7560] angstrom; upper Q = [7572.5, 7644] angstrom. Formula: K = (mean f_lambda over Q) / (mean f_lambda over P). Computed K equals 1.01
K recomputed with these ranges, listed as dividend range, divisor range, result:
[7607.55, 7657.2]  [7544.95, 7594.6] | 0.97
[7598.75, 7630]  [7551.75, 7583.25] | 0.96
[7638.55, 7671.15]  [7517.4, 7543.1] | 1.02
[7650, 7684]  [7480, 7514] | 0.86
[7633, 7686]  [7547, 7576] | 0.89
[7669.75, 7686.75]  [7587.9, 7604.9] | 0.71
